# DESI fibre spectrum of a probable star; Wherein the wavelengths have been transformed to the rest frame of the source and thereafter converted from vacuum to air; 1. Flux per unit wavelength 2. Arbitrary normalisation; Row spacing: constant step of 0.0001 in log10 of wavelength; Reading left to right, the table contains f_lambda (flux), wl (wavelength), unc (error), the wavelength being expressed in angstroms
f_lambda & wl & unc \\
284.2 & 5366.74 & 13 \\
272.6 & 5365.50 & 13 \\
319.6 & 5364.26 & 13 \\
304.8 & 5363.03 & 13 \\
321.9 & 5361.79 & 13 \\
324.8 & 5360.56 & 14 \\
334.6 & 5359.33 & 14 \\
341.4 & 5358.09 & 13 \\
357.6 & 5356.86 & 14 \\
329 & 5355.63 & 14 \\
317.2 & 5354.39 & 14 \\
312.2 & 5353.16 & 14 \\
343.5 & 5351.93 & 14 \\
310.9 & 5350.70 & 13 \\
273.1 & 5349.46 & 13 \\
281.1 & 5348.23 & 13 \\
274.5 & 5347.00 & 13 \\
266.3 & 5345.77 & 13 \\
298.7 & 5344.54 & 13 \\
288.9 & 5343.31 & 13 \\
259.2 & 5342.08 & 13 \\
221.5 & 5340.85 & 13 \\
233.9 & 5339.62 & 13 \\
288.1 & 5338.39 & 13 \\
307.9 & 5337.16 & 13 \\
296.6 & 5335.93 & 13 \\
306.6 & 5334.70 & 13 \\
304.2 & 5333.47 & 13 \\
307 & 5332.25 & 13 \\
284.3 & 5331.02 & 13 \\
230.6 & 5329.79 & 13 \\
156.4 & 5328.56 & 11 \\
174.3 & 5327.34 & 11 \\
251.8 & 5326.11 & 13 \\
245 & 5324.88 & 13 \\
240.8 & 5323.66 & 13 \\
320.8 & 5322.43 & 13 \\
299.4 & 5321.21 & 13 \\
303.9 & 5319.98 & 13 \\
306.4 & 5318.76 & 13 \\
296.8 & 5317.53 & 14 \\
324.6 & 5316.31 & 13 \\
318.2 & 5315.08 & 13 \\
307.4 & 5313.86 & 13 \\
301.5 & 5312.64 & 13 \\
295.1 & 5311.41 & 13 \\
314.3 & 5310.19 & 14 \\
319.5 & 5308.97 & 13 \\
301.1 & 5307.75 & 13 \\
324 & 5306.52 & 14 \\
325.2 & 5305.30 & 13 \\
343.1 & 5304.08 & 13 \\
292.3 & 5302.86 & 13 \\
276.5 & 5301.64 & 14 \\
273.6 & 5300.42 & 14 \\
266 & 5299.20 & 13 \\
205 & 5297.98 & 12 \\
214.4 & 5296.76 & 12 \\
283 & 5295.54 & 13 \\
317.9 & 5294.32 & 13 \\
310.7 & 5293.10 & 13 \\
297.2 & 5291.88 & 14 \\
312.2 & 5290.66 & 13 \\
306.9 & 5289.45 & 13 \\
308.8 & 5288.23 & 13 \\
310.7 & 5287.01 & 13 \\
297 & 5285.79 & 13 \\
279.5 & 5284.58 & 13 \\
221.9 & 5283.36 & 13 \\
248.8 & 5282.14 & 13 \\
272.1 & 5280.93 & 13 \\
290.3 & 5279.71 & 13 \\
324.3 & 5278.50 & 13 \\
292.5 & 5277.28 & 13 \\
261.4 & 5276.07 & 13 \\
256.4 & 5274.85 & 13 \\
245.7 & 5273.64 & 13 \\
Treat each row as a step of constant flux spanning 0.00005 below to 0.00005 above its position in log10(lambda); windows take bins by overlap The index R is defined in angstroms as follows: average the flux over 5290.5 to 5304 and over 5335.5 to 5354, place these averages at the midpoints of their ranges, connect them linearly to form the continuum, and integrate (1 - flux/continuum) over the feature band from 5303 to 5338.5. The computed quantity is -1.0 angstroms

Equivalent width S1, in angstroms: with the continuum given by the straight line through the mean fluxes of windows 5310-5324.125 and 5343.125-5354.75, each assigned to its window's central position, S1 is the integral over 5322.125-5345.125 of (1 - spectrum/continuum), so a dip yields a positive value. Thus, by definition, 2.8 angstroms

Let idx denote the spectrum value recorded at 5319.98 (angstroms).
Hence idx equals 303.9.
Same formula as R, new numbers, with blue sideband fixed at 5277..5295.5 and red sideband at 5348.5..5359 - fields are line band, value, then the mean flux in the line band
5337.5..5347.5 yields 1.6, 267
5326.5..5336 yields 1.7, 255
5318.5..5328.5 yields 1.6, 260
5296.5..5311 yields 0.5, 290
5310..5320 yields -0.1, 308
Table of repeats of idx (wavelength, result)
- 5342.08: 259.2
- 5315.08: 318.2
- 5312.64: 301.5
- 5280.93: 272.1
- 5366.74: 284.2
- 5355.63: 329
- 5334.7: 306.6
